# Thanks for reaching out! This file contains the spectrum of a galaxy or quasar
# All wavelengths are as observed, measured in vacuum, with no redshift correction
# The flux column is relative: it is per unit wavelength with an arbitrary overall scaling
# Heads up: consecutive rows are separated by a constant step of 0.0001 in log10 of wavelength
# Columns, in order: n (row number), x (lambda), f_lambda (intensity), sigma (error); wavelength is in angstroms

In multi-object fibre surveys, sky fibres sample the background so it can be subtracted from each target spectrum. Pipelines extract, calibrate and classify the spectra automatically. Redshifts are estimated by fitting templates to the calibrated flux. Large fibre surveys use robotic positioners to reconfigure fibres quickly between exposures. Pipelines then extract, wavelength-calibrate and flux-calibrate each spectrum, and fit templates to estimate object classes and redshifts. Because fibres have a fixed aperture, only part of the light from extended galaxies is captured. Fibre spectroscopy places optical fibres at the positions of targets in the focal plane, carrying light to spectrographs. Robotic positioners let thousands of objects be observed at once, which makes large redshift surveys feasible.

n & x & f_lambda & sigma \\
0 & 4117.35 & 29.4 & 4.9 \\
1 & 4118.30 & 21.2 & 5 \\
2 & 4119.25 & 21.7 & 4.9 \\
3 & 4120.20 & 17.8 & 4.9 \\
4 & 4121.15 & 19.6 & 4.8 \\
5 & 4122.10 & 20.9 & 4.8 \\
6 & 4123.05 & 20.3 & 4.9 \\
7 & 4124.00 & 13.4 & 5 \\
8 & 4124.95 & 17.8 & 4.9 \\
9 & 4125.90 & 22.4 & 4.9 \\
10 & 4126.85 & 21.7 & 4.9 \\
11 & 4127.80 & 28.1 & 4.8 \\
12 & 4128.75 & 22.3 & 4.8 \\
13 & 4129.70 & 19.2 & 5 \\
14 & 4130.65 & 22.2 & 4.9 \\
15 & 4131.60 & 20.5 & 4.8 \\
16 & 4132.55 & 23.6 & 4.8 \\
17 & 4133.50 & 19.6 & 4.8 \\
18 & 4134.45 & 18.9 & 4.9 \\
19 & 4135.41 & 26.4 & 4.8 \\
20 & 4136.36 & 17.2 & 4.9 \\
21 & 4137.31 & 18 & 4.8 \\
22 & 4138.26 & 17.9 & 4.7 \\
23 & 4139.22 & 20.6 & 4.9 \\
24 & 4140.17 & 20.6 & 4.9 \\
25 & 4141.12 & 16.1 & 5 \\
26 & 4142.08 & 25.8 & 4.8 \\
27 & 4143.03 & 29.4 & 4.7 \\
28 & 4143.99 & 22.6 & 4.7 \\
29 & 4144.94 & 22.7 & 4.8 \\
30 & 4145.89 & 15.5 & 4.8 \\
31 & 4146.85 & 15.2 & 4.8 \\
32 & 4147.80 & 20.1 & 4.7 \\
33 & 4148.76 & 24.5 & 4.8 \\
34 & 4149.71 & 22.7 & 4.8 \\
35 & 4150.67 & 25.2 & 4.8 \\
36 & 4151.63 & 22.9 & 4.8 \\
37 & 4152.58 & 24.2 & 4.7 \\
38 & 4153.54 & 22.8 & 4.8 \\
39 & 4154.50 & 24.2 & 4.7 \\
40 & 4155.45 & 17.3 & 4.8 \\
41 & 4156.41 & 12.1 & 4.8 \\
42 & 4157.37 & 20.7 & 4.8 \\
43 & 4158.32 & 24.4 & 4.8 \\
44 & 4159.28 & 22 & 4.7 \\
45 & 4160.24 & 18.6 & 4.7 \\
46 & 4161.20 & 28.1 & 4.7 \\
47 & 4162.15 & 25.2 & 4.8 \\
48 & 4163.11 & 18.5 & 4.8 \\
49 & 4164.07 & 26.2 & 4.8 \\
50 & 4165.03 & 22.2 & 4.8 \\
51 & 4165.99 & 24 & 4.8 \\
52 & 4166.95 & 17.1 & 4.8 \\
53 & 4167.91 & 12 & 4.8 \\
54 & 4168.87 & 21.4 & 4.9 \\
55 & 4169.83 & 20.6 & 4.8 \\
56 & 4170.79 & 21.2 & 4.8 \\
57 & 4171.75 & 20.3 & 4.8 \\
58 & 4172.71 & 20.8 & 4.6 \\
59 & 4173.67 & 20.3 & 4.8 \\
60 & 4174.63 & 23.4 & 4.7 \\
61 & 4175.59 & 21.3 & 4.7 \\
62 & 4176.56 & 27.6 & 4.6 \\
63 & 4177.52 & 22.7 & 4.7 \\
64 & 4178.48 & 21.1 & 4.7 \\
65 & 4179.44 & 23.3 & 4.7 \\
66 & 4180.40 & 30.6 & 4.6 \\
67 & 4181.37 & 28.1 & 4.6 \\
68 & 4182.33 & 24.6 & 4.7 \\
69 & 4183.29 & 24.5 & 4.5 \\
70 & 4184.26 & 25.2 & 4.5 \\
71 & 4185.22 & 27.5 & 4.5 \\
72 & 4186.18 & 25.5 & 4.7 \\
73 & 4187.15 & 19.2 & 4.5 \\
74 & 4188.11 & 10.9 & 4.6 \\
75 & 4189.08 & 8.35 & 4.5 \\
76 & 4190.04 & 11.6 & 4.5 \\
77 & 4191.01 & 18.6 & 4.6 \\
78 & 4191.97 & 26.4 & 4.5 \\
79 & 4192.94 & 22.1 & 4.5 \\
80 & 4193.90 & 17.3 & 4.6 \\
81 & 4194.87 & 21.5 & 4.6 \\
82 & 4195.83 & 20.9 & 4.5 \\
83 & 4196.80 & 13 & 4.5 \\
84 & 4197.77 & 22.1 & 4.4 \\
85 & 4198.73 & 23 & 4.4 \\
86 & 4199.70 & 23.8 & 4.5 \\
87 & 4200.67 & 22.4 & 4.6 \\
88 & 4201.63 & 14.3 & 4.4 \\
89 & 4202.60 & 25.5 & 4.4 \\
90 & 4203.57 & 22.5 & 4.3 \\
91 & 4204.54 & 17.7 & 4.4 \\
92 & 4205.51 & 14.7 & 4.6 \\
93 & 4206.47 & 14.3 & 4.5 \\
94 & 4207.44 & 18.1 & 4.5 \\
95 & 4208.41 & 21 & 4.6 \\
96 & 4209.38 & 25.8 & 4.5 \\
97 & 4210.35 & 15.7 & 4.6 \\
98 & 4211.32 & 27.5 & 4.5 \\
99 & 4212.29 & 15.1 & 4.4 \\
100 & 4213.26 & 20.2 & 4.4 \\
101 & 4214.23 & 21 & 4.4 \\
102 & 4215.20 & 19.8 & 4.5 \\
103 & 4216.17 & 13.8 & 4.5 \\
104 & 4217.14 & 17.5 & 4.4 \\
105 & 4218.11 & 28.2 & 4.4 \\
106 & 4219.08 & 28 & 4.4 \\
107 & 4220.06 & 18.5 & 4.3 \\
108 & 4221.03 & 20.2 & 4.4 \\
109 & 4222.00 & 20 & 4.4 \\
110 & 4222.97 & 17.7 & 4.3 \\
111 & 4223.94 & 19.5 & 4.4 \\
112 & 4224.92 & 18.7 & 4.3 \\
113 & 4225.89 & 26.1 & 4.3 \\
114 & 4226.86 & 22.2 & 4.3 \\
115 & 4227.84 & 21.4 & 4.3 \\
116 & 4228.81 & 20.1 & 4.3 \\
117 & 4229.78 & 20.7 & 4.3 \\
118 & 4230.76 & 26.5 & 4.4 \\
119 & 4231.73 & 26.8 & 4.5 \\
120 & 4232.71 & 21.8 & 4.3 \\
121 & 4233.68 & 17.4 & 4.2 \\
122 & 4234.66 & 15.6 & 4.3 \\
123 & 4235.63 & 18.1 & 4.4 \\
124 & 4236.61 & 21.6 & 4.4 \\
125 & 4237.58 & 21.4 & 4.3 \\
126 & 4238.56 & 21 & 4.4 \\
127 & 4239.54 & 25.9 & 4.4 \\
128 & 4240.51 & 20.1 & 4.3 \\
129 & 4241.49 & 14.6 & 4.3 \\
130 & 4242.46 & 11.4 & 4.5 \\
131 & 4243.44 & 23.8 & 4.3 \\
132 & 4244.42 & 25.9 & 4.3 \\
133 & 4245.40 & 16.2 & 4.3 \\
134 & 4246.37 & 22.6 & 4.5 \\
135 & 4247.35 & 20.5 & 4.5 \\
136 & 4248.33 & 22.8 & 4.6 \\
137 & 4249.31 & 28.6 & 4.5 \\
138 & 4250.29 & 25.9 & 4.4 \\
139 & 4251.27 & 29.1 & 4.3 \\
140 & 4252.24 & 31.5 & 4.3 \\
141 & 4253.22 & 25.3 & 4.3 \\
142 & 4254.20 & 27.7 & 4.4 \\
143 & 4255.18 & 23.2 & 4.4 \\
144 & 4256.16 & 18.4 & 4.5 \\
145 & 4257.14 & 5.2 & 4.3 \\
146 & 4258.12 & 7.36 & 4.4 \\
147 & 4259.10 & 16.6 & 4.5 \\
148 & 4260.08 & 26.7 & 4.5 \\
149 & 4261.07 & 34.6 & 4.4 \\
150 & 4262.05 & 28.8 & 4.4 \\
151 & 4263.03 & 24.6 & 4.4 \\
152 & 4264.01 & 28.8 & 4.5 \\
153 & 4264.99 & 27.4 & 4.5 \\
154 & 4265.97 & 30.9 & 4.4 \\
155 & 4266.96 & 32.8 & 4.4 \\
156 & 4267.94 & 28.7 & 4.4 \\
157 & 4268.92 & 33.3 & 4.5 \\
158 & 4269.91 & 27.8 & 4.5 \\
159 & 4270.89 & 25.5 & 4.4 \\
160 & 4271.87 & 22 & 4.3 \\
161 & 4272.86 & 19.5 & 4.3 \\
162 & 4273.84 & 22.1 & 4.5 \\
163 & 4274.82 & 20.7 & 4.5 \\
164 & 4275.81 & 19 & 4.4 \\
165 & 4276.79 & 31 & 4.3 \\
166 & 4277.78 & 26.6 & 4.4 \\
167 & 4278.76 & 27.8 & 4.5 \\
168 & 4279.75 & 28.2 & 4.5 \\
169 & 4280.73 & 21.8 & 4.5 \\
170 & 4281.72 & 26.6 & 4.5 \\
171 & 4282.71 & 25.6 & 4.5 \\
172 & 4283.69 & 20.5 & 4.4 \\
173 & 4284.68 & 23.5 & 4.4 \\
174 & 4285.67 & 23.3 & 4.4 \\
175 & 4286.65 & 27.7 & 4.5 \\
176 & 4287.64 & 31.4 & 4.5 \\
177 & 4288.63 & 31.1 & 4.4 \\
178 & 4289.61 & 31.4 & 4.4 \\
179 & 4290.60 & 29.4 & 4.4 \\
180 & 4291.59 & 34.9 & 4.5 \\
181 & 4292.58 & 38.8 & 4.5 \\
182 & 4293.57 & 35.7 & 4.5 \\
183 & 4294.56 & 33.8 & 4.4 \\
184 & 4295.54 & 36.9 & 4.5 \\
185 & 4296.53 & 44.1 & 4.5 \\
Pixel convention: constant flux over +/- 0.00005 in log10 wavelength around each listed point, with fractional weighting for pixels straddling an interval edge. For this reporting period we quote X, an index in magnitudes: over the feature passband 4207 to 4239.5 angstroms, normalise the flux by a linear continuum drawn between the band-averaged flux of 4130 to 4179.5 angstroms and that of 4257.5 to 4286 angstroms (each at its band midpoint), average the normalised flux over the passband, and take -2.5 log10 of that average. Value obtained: 0.13 mag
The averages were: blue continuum 21.4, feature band 20.9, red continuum 25.2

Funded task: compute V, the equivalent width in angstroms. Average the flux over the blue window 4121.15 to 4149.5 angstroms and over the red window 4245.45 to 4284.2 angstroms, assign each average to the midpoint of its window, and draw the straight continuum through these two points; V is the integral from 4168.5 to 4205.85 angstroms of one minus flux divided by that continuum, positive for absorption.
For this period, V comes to 1.9 angstroms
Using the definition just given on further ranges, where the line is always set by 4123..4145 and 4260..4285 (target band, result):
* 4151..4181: 0.61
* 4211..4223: 1.81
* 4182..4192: 1.40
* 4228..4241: 1.88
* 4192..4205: 1.59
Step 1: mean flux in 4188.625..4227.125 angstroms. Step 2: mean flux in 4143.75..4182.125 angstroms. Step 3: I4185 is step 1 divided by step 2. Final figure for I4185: 0.9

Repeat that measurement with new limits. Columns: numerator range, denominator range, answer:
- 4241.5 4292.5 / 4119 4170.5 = 1.19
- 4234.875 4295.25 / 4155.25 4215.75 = 1.20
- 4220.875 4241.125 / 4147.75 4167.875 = 0.96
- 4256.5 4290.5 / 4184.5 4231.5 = 1.25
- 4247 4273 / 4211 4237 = 1.20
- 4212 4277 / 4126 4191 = 1.05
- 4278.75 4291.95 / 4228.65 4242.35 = 1.32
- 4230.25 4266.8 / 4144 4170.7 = 1.07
